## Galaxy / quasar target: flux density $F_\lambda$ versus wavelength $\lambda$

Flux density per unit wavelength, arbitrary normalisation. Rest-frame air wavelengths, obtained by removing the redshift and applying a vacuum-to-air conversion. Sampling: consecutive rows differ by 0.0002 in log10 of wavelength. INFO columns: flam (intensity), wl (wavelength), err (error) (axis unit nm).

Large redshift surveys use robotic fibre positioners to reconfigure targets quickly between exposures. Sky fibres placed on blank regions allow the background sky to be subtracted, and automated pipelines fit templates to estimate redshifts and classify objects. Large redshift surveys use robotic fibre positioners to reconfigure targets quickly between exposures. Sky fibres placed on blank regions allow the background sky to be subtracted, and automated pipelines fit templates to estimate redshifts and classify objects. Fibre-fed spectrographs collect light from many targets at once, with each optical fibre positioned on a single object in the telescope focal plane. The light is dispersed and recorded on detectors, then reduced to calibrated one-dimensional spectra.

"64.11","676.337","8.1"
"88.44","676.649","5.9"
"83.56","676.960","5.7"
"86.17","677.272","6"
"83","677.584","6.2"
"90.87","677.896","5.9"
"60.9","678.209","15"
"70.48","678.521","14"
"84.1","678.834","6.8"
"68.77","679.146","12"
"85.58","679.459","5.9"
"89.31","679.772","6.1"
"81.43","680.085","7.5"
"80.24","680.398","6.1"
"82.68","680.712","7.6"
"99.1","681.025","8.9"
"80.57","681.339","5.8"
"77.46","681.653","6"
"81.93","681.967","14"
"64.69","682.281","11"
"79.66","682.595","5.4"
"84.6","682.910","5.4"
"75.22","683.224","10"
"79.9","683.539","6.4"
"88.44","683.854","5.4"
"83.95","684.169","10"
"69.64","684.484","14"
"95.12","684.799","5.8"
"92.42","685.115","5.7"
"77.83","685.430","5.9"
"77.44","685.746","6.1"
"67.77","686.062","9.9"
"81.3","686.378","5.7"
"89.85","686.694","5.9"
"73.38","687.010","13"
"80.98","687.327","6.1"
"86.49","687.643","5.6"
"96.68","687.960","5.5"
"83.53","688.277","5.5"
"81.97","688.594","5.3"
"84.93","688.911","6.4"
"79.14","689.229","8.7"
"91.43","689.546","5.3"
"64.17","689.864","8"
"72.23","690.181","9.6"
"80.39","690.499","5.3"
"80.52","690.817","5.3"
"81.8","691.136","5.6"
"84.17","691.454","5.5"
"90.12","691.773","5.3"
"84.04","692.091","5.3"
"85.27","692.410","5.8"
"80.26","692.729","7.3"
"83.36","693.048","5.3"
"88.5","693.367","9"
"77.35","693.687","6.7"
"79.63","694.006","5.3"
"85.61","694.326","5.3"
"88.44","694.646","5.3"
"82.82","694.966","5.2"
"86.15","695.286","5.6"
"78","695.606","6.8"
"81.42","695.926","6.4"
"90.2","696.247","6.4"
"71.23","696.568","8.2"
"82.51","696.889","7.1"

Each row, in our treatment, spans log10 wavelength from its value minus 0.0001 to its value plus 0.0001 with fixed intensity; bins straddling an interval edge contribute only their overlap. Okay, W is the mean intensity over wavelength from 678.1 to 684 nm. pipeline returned 79.9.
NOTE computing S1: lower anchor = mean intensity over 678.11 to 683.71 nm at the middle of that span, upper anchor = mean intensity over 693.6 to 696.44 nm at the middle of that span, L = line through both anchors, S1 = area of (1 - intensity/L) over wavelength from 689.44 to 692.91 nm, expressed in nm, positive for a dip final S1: 0.05 nm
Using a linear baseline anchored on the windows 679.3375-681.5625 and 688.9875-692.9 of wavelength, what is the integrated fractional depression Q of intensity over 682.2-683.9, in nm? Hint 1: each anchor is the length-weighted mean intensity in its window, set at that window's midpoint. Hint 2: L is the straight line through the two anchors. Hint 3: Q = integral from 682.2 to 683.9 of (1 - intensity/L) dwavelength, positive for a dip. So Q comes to 0.112 nm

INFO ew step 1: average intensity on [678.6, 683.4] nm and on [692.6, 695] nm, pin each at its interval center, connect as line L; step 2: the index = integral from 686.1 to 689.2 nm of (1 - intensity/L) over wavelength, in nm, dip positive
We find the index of -0.052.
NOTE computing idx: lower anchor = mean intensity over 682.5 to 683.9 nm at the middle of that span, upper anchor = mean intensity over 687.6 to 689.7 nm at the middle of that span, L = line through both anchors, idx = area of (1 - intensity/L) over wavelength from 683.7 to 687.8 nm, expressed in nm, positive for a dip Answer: 0.08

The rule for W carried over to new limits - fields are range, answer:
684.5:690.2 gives 82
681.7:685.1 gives 80.7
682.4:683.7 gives 79.4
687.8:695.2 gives 82.9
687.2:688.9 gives 86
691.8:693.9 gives 83.5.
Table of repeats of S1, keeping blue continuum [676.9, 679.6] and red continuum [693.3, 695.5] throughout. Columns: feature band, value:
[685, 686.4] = 0.04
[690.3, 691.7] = 0.01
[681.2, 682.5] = 0.06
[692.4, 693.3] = 0.00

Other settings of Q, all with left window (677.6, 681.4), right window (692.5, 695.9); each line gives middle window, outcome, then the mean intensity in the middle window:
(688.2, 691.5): 0.09 nm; 80.2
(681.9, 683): 0.06 nm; 76.9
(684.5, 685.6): -0.05 nm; 85.9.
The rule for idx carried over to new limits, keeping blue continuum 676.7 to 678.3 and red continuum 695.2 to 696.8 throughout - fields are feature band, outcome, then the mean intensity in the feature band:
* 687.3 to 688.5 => -0.08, 87.3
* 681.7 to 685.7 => 0.05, 80.9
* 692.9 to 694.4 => -0.03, 82.7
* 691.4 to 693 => -0.06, 84.7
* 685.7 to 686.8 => 0.04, 78.8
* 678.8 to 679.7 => 0.03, 79.8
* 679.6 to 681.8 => -0.06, 84.4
